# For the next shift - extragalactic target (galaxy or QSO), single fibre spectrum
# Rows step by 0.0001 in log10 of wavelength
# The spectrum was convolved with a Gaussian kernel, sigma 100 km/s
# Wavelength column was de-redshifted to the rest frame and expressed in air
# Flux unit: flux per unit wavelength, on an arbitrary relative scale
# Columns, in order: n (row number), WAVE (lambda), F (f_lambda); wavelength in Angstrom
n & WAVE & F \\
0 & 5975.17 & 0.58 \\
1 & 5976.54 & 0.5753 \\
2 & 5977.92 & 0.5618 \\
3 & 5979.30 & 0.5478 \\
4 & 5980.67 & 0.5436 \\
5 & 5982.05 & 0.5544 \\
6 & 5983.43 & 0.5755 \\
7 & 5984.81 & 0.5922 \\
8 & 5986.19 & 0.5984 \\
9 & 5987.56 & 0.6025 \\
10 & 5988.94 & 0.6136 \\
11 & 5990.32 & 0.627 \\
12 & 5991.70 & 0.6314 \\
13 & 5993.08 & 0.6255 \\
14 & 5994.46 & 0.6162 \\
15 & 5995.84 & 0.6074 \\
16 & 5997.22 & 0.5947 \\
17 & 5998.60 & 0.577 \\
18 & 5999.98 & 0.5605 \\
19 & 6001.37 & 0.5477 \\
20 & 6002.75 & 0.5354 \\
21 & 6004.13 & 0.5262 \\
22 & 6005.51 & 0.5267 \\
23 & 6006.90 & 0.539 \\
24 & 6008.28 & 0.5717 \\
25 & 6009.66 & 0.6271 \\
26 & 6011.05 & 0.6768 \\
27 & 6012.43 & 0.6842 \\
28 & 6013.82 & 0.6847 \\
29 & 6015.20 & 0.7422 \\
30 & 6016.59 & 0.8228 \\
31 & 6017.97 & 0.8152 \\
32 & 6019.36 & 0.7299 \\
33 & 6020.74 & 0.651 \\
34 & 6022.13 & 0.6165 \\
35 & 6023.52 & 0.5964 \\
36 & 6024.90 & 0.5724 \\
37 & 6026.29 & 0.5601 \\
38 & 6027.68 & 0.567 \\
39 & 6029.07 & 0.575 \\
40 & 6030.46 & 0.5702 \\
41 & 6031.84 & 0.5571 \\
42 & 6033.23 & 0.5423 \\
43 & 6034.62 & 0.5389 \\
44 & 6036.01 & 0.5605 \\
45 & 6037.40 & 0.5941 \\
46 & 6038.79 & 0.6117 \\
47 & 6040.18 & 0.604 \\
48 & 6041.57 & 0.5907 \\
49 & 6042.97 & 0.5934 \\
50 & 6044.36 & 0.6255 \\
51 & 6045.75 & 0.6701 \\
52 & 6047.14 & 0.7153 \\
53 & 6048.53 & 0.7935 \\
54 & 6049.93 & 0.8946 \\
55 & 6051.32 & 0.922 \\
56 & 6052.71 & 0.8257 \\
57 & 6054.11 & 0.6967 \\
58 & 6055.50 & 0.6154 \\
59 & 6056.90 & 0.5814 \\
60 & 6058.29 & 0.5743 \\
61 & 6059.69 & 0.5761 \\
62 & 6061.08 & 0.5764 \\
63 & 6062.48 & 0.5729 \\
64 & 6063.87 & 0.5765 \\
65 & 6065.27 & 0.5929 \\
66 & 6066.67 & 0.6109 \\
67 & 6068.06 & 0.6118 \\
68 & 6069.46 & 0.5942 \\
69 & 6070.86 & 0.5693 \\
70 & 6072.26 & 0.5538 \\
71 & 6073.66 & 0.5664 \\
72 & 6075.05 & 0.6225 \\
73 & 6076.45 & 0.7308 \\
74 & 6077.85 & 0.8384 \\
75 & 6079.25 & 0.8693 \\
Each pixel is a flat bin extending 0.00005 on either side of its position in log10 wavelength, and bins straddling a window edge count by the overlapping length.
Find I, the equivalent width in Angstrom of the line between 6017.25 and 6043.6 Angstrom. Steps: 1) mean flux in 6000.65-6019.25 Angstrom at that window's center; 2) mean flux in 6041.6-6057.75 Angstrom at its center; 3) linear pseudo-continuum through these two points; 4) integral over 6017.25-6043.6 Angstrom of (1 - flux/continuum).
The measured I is 2.9 Angstrom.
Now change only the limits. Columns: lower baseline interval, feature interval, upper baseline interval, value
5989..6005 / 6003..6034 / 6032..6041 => -2.3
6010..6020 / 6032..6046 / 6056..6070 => 1.5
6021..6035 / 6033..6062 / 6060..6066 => -3.9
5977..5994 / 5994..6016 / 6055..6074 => -0.5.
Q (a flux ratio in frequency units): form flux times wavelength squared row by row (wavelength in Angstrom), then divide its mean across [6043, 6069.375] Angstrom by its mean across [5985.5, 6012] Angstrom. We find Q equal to 1.1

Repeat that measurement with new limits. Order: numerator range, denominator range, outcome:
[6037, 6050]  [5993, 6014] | 1.13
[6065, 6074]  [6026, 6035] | 1.06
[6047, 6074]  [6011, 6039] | 1.04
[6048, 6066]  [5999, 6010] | 1.24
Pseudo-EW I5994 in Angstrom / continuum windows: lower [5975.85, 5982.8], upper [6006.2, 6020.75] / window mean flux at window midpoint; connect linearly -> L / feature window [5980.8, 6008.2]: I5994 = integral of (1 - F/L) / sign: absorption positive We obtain 1.4 Angstrom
